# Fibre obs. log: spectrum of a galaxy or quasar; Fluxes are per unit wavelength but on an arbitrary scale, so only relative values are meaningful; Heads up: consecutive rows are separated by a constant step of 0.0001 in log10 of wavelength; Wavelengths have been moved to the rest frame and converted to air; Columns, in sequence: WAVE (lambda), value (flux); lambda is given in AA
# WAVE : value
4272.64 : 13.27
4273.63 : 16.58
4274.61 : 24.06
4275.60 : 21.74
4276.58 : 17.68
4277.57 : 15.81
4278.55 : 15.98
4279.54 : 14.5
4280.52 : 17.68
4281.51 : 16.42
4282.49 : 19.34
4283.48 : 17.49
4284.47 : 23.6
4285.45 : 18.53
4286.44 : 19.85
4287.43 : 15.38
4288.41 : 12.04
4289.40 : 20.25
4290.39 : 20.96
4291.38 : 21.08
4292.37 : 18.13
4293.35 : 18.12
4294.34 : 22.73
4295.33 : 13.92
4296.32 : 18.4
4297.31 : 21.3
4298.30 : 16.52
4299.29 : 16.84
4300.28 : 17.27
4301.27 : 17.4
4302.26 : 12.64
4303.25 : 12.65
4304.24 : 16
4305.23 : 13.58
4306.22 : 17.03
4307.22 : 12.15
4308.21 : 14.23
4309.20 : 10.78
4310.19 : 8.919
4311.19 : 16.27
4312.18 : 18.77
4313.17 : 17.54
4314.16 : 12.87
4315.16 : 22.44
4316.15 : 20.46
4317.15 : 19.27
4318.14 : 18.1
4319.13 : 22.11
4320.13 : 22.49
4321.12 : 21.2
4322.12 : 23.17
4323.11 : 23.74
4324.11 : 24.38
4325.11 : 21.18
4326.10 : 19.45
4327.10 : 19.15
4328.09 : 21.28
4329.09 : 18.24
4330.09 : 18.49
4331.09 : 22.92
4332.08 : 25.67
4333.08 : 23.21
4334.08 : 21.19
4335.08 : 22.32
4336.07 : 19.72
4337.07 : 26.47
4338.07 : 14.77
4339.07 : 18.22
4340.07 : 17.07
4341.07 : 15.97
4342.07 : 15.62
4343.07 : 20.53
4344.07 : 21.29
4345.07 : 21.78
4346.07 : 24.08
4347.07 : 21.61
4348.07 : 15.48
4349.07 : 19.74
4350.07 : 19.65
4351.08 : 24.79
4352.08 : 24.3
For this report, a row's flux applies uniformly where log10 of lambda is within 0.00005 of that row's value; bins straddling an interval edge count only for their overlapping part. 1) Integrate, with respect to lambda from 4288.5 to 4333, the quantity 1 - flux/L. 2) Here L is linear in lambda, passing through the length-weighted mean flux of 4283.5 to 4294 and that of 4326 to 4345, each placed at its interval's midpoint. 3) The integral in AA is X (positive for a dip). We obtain 2.4 AA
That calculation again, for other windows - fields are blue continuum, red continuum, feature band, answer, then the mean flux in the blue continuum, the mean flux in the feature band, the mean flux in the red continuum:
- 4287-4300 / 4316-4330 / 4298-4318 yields 3.91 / 18.1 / 15.7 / 20.9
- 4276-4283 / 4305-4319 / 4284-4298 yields -1.90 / 16.8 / 18.8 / 16.1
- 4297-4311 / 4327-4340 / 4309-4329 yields -1.52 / 14.7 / 19.3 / 20.8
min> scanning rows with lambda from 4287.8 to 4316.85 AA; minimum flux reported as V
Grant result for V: 8.919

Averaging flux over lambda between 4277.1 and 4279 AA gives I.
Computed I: 15.9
